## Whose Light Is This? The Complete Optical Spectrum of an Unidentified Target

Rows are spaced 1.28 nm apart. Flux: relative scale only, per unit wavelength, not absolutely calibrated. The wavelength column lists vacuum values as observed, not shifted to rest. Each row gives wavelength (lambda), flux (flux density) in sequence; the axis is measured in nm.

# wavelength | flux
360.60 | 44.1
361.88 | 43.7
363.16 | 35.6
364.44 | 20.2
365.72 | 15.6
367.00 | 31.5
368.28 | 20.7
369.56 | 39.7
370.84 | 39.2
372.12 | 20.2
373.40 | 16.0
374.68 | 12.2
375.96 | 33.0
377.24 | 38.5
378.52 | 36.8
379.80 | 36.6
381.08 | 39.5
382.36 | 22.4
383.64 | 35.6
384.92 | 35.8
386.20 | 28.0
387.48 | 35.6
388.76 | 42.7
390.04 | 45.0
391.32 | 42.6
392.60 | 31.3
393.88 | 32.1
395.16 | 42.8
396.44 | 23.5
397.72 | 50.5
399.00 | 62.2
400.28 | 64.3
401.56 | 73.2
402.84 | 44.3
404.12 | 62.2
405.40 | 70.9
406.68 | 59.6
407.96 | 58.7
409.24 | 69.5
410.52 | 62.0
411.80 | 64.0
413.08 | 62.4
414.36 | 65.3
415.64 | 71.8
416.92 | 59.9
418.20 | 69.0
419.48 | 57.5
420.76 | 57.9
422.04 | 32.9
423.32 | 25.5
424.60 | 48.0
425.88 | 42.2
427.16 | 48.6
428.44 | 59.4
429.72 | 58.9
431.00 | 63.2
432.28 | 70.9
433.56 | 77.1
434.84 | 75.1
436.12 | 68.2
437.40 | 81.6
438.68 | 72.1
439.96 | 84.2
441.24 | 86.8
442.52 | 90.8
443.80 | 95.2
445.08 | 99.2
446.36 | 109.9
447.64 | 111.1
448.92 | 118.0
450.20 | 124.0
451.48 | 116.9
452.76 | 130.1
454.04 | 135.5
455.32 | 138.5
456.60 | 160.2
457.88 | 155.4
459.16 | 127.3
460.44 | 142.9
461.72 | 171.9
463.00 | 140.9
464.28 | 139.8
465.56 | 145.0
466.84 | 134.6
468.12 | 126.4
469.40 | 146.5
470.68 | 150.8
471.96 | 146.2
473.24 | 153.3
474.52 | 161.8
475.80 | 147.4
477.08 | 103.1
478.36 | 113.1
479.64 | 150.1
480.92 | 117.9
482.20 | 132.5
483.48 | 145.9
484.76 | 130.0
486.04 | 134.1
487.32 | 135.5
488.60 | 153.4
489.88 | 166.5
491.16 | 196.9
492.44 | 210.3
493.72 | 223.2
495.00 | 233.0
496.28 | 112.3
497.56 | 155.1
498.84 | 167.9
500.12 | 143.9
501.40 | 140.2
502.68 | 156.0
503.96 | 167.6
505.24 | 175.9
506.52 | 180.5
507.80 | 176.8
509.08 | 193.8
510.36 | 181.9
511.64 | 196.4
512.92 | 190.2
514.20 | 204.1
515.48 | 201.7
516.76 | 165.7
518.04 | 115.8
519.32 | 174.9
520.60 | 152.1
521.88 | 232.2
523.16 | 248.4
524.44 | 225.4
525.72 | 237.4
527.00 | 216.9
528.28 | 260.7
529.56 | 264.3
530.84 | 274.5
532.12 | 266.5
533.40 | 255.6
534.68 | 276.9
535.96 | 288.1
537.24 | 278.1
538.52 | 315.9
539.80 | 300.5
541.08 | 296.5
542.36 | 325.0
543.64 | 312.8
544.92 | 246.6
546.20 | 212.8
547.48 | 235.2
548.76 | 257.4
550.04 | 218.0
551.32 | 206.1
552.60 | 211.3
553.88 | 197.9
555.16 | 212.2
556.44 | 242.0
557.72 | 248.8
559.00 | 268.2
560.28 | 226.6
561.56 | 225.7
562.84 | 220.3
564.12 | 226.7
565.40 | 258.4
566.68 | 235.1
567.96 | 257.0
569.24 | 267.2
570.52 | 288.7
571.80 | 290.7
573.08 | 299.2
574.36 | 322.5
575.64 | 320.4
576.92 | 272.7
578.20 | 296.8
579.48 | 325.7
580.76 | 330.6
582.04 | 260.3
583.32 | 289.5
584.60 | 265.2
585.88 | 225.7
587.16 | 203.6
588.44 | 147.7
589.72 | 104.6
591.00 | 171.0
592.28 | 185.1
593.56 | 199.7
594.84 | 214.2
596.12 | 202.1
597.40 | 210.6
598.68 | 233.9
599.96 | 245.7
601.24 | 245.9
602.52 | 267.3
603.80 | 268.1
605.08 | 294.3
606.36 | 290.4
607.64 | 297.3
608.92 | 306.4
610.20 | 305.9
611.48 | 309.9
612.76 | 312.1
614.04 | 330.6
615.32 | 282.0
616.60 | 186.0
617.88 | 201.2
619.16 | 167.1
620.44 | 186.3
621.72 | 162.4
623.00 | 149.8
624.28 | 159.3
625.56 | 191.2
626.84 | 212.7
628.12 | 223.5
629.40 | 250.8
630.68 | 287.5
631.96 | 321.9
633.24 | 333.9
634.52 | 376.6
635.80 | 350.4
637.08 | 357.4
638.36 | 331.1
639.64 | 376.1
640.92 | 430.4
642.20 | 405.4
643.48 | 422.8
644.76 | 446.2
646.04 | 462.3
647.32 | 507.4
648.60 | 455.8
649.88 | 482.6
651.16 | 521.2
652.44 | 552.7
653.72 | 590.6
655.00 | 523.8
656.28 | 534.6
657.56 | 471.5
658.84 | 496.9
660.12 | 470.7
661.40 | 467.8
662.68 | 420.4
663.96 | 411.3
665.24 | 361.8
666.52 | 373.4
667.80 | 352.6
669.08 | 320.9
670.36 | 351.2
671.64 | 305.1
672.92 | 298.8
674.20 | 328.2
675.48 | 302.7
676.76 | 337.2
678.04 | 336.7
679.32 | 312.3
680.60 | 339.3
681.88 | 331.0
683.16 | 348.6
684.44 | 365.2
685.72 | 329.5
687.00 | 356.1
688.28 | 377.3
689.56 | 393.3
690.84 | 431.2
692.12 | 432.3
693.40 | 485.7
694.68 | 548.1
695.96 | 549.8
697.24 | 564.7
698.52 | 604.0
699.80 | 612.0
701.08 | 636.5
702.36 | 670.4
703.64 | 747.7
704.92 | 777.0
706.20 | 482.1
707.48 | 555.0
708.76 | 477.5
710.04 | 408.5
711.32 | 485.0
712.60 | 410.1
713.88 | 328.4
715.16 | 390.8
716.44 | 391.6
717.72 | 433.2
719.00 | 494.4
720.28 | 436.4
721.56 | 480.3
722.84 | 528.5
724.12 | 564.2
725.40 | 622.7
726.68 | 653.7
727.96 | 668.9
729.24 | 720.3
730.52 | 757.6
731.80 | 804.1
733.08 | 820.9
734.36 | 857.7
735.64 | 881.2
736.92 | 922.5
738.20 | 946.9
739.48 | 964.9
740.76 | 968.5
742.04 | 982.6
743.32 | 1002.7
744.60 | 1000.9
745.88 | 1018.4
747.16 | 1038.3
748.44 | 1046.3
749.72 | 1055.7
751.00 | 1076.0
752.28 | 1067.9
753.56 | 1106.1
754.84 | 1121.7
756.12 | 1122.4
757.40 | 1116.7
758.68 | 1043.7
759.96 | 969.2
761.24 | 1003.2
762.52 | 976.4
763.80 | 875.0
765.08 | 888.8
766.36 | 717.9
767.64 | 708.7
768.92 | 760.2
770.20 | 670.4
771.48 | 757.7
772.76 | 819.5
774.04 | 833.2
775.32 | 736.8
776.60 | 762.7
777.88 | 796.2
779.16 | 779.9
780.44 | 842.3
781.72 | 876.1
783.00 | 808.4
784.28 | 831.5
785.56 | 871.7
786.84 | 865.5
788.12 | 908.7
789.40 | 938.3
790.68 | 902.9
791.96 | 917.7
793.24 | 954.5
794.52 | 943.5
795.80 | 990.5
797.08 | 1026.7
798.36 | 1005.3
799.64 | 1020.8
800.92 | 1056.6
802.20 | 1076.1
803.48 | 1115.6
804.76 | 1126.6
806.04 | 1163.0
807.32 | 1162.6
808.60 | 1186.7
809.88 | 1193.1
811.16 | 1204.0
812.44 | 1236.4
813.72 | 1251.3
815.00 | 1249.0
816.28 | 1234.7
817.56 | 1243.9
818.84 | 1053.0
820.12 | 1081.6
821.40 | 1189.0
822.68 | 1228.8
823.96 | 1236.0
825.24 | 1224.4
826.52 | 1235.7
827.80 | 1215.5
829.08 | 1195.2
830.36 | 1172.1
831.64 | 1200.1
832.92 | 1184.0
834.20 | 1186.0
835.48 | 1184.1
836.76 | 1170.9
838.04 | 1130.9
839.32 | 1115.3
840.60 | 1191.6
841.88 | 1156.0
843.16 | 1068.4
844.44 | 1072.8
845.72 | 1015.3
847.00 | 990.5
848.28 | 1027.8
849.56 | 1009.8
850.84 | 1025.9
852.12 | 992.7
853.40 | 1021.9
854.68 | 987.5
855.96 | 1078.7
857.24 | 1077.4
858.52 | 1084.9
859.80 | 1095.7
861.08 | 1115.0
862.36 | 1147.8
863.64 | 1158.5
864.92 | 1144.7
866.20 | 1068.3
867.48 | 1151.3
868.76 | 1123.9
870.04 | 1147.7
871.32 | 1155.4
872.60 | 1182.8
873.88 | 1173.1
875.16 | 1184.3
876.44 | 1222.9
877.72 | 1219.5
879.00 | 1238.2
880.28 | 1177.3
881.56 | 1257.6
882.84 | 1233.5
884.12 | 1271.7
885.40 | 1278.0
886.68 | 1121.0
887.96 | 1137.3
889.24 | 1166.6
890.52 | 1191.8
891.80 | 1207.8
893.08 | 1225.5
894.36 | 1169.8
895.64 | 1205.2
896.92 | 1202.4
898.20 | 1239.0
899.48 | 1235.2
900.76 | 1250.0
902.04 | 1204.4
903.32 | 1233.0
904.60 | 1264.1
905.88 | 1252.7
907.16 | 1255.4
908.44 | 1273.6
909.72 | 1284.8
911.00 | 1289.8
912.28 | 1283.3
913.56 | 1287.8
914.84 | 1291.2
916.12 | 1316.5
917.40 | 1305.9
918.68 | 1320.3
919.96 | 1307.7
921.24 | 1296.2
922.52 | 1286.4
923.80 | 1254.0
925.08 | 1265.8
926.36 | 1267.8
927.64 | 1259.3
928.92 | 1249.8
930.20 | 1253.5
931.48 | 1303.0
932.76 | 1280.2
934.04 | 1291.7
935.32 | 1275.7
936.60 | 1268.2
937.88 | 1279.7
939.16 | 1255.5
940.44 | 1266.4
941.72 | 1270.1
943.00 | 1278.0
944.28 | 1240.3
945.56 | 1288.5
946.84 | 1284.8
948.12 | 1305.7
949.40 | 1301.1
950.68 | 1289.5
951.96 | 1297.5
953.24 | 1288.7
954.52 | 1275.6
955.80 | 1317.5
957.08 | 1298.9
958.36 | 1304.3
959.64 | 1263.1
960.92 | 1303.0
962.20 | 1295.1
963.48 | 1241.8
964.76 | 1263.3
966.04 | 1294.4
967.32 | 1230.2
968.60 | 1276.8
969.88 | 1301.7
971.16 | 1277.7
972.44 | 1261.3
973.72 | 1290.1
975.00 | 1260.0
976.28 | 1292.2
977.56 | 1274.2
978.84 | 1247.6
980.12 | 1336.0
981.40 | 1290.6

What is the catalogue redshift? 0.00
